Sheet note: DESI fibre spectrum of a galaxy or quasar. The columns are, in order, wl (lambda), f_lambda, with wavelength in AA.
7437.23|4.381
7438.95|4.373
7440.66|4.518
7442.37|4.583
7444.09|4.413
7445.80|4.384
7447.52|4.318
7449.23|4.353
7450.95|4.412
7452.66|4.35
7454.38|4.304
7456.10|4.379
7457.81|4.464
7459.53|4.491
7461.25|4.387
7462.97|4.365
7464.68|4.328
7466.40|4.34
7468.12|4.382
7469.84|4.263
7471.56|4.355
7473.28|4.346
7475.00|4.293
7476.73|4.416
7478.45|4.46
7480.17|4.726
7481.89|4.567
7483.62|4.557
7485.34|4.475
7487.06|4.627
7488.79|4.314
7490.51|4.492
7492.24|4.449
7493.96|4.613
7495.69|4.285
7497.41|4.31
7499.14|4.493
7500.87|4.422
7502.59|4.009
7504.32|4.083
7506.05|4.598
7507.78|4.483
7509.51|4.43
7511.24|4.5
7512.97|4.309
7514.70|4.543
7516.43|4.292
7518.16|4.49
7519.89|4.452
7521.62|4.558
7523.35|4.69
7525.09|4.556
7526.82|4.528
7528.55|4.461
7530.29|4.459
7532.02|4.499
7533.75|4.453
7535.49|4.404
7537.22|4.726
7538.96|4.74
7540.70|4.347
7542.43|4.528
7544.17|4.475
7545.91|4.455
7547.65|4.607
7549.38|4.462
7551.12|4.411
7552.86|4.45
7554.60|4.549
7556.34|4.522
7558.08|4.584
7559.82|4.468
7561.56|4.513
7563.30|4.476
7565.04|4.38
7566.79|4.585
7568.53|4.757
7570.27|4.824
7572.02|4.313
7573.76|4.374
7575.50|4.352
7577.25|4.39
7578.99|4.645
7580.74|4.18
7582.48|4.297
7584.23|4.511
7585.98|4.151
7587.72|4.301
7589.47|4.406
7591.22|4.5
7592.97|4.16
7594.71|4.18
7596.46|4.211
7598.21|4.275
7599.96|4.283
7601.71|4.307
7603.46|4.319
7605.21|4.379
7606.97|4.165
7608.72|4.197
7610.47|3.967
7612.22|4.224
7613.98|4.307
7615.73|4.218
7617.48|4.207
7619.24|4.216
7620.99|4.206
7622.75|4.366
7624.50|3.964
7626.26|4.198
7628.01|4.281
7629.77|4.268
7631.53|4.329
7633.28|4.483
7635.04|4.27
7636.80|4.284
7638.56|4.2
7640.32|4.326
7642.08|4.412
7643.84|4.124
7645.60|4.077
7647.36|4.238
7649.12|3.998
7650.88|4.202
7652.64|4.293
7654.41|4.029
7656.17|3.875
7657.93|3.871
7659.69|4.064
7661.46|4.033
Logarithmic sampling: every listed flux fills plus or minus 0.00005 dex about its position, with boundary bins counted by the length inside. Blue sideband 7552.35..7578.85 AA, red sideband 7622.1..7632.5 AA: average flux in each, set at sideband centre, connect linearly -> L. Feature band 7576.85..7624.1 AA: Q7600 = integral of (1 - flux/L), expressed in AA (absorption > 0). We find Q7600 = 0.9 AA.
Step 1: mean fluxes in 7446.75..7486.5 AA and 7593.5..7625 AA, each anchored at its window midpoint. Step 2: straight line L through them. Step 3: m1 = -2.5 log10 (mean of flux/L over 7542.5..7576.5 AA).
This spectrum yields -0.05 mag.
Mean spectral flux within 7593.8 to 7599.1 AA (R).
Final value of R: 4.23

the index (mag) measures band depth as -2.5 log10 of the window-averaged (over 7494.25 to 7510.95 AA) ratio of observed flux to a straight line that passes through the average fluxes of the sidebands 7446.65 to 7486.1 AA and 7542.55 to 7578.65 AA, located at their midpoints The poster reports 0.02 mag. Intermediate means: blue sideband 4.41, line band 4.36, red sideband 4.5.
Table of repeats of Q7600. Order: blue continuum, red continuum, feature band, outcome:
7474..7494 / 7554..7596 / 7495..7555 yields 0.1 AA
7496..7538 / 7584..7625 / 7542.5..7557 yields -0.4 AA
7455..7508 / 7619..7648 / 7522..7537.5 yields -0.6 AA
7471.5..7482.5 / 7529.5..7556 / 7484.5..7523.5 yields 0.4 AA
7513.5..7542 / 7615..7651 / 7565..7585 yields -0.4 AA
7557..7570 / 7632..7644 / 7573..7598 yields 0.8 AA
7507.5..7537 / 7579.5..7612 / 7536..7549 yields -0.4 AA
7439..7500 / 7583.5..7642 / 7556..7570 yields -0.7 AA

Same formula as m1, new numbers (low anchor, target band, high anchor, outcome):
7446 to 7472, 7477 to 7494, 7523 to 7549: -0.024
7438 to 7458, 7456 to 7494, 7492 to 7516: -0.010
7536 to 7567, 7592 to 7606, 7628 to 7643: 0.034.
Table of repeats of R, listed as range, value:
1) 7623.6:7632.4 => 4.21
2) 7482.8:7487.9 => 4.56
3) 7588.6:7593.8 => 4.35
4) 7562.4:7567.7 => 4.48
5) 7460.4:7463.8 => 4.37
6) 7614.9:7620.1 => 4.21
